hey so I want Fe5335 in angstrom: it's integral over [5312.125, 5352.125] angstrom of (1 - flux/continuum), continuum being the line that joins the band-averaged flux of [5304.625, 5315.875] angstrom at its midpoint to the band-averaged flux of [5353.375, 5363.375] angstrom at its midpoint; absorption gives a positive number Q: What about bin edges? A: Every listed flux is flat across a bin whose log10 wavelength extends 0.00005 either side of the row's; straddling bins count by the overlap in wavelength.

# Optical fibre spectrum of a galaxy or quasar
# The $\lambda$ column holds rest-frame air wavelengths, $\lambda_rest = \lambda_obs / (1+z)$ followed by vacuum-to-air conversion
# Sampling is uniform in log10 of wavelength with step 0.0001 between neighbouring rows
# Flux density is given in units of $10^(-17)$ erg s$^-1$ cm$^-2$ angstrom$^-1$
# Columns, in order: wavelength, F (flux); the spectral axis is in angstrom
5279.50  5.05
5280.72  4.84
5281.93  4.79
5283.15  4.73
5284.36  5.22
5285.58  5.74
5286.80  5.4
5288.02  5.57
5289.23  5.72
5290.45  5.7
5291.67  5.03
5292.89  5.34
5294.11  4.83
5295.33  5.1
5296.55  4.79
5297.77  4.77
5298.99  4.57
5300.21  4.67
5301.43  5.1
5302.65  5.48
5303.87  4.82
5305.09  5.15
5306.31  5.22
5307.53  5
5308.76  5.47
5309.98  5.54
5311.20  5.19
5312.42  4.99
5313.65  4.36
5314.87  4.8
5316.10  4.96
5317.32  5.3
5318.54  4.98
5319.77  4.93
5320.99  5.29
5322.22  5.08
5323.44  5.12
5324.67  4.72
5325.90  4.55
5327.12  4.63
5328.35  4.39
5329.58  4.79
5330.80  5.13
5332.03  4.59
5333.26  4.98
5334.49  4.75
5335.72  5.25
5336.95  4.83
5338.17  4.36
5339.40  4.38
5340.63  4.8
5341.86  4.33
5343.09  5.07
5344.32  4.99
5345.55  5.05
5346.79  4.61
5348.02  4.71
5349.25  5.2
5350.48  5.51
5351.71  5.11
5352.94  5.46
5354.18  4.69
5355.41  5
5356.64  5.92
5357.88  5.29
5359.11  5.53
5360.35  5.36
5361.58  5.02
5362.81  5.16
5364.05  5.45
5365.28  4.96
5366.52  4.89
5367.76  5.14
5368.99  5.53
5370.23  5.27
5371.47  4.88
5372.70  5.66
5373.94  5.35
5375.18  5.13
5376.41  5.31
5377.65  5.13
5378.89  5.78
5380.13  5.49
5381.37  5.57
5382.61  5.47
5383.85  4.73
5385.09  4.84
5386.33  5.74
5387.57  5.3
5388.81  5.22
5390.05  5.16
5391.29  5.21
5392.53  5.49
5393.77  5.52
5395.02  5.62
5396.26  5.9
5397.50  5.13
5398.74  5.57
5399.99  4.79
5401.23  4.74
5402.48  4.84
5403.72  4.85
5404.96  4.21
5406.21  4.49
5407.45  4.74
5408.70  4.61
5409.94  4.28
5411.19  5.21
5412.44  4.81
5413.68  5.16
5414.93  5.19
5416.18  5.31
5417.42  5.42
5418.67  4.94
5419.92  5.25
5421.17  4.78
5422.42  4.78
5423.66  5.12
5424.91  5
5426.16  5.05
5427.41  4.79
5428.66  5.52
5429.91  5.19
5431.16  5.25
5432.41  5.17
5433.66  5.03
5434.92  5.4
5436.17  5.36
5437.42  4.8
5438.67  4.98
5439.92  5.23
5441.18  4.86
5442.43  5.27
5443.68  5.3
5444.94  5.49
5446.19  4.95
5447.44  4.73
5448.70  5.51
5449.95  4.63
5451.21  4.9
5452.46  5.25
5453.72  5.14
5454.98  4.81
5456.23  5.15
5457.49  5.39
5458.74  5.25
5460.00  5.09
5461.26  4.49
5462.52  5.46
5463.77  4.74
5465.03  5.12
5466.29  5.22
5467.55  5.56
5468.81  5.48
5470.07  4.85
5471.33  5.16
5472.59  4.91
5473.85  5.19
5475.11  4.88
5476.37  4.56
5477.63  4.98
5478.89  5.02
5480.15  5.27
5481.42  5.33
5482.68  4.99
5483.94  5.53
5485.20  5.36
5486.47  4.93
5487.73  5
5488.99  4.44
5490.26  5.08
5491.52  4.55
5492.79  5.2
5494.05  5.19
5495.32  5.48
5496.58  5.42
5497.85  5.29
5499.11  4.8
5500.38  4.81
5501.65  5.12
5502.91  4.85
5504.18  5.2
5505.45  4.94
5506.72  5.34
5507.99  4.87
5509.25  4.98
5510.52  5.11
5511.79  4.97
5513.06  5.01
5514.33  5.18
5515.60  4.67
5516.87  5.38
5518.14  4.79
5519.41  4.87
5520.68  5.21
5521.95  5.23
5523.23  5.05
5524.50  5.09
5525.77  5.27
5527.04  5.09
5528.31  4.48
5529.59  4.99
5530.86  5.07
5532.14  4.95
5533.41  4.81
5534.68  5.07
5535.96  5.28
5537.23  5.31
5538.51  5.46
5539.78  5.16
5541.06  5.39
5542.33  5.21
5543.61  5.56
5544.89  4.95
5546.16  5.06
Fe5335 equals 2.3 angstrom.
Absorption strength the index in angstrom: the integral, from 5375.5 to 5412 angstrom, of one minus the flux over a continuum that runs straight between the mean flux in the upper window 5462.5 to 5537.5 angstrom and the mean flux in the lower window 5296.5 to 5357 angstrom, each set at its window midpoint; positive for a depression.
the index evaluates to -1.0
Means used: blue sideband 4.95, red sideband 5.06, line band 5.13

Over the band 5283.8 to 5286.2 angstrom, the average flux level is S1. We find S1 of 5.47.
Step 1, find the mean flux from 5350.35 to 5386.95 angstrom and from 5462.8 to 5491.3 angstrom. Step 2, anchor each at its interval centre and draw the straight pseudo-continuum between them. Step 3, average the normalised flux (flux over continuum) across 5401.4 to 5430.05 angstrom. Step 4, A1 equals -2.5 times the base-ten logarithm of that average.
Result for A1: 0.06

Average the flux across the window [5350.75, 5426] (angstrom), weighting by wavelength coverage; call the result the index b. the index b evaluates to 5.16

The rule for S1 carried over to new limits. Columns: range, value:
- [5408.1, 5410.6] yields 4.46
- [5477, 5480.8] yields 5.08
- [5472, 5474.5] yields 5.05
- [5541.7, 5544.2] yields 5.37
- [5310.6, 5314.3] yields 4.85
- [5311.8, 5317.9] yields 4.88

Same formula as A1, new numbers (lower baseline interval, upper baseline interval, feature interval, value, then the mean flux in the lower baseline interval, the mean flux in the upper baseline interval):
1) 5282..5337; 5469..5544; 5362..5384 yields -0.049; 5.03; 5.07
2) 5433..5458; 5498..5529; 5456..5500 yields -0.006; 5.11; 5.02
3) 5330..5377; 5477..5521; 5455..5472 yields -0.016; 5.07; 5.06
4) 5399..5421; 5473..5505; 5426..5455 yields -0.036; 4.88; 5.06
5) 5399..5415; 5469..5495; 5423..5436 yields -0.068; 4.77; 5.03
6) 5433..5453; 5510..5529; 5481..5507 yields -0.007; 5.11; 5.02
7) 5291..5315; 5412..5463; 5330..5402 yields -0.021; 5.02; 5.1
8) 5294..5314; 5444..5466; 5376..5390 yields -0.057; 5.02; 5.07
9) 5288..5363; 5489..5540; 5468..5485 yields -0.011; 5.01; 5.06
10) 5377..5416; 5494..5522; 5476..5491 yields 0.007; 5.12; 5.07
